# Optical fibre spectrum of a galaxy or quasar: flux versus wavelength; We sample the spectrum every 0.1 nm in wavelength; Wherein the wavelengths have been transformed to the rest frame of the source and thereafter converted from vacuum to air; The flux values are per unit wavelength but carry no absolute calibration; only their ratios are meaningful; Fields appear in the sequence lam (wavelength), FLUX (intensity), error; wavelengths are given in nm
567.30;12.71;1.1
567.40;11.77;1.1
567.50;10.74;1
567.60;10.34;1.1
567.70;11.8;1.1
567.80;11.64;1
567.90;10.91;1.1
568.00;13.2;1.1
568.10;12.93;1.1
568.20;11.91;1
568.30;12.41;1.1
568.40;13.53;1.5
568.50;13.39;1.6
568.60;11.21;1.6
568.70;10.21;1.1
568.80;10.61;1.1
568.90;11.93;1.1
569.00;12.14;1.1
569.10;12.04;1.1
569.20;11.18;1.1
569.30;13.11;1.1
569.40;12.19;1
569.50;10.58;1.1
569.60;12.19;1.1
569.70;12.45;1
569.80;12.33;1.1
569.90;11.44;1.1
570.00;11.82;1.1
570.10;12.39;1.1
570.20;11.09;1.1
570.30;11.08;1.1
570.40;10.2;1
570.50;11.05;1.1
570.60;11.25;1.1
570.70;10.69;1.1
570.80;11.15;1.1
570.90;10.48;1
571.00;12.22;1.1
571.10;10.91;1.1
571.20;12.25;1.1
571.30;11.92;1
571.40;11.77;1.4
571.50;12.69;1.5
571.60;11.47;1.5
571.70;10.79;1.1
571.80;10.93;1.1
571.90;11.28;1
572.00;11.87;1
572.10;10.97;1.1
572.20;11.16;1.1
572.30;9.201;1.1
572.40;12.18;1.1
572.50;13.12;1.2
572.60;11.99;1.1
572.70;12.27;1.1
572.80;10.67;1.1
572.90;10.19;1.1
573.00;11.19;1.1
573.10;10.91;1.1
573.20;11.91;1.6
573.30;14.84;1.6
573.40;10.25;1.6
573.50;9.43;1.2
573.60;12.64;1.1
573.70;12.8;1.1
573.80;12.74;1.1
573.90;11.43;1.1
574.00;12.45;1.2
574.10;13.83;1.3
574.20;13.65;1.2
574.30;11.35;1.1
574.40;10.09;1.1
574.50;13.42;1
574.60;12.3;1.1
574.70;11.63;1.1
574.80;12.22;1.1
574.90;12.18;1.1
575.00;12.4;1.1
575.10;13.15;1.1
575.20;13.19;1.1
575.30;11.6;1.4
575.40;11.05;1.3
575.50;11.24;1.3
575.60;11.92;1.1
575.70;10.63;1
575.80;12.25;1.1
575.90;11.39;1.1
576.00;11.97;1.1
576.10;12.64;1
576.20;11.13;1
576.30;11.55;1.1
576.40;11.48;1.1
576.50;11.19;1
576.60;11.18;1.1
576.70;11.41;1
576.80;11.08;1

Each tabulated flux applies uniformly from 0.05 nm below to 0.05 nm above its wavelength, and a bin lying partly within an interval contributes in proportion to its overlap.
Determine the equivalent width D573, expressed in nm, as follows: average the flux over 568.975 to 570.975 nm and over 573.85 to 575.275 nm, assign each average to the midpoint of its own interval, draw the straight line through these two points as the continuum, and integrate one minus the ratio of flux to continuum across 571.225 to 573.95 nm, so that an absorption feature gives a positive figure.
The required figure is 0.10 nm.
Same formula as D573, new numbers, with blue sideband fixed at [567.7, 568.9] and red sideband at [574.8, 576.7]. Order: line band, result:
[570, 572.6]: 0.113 nm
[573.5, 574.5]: -0.034 nm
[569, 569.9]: -0.002 nm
